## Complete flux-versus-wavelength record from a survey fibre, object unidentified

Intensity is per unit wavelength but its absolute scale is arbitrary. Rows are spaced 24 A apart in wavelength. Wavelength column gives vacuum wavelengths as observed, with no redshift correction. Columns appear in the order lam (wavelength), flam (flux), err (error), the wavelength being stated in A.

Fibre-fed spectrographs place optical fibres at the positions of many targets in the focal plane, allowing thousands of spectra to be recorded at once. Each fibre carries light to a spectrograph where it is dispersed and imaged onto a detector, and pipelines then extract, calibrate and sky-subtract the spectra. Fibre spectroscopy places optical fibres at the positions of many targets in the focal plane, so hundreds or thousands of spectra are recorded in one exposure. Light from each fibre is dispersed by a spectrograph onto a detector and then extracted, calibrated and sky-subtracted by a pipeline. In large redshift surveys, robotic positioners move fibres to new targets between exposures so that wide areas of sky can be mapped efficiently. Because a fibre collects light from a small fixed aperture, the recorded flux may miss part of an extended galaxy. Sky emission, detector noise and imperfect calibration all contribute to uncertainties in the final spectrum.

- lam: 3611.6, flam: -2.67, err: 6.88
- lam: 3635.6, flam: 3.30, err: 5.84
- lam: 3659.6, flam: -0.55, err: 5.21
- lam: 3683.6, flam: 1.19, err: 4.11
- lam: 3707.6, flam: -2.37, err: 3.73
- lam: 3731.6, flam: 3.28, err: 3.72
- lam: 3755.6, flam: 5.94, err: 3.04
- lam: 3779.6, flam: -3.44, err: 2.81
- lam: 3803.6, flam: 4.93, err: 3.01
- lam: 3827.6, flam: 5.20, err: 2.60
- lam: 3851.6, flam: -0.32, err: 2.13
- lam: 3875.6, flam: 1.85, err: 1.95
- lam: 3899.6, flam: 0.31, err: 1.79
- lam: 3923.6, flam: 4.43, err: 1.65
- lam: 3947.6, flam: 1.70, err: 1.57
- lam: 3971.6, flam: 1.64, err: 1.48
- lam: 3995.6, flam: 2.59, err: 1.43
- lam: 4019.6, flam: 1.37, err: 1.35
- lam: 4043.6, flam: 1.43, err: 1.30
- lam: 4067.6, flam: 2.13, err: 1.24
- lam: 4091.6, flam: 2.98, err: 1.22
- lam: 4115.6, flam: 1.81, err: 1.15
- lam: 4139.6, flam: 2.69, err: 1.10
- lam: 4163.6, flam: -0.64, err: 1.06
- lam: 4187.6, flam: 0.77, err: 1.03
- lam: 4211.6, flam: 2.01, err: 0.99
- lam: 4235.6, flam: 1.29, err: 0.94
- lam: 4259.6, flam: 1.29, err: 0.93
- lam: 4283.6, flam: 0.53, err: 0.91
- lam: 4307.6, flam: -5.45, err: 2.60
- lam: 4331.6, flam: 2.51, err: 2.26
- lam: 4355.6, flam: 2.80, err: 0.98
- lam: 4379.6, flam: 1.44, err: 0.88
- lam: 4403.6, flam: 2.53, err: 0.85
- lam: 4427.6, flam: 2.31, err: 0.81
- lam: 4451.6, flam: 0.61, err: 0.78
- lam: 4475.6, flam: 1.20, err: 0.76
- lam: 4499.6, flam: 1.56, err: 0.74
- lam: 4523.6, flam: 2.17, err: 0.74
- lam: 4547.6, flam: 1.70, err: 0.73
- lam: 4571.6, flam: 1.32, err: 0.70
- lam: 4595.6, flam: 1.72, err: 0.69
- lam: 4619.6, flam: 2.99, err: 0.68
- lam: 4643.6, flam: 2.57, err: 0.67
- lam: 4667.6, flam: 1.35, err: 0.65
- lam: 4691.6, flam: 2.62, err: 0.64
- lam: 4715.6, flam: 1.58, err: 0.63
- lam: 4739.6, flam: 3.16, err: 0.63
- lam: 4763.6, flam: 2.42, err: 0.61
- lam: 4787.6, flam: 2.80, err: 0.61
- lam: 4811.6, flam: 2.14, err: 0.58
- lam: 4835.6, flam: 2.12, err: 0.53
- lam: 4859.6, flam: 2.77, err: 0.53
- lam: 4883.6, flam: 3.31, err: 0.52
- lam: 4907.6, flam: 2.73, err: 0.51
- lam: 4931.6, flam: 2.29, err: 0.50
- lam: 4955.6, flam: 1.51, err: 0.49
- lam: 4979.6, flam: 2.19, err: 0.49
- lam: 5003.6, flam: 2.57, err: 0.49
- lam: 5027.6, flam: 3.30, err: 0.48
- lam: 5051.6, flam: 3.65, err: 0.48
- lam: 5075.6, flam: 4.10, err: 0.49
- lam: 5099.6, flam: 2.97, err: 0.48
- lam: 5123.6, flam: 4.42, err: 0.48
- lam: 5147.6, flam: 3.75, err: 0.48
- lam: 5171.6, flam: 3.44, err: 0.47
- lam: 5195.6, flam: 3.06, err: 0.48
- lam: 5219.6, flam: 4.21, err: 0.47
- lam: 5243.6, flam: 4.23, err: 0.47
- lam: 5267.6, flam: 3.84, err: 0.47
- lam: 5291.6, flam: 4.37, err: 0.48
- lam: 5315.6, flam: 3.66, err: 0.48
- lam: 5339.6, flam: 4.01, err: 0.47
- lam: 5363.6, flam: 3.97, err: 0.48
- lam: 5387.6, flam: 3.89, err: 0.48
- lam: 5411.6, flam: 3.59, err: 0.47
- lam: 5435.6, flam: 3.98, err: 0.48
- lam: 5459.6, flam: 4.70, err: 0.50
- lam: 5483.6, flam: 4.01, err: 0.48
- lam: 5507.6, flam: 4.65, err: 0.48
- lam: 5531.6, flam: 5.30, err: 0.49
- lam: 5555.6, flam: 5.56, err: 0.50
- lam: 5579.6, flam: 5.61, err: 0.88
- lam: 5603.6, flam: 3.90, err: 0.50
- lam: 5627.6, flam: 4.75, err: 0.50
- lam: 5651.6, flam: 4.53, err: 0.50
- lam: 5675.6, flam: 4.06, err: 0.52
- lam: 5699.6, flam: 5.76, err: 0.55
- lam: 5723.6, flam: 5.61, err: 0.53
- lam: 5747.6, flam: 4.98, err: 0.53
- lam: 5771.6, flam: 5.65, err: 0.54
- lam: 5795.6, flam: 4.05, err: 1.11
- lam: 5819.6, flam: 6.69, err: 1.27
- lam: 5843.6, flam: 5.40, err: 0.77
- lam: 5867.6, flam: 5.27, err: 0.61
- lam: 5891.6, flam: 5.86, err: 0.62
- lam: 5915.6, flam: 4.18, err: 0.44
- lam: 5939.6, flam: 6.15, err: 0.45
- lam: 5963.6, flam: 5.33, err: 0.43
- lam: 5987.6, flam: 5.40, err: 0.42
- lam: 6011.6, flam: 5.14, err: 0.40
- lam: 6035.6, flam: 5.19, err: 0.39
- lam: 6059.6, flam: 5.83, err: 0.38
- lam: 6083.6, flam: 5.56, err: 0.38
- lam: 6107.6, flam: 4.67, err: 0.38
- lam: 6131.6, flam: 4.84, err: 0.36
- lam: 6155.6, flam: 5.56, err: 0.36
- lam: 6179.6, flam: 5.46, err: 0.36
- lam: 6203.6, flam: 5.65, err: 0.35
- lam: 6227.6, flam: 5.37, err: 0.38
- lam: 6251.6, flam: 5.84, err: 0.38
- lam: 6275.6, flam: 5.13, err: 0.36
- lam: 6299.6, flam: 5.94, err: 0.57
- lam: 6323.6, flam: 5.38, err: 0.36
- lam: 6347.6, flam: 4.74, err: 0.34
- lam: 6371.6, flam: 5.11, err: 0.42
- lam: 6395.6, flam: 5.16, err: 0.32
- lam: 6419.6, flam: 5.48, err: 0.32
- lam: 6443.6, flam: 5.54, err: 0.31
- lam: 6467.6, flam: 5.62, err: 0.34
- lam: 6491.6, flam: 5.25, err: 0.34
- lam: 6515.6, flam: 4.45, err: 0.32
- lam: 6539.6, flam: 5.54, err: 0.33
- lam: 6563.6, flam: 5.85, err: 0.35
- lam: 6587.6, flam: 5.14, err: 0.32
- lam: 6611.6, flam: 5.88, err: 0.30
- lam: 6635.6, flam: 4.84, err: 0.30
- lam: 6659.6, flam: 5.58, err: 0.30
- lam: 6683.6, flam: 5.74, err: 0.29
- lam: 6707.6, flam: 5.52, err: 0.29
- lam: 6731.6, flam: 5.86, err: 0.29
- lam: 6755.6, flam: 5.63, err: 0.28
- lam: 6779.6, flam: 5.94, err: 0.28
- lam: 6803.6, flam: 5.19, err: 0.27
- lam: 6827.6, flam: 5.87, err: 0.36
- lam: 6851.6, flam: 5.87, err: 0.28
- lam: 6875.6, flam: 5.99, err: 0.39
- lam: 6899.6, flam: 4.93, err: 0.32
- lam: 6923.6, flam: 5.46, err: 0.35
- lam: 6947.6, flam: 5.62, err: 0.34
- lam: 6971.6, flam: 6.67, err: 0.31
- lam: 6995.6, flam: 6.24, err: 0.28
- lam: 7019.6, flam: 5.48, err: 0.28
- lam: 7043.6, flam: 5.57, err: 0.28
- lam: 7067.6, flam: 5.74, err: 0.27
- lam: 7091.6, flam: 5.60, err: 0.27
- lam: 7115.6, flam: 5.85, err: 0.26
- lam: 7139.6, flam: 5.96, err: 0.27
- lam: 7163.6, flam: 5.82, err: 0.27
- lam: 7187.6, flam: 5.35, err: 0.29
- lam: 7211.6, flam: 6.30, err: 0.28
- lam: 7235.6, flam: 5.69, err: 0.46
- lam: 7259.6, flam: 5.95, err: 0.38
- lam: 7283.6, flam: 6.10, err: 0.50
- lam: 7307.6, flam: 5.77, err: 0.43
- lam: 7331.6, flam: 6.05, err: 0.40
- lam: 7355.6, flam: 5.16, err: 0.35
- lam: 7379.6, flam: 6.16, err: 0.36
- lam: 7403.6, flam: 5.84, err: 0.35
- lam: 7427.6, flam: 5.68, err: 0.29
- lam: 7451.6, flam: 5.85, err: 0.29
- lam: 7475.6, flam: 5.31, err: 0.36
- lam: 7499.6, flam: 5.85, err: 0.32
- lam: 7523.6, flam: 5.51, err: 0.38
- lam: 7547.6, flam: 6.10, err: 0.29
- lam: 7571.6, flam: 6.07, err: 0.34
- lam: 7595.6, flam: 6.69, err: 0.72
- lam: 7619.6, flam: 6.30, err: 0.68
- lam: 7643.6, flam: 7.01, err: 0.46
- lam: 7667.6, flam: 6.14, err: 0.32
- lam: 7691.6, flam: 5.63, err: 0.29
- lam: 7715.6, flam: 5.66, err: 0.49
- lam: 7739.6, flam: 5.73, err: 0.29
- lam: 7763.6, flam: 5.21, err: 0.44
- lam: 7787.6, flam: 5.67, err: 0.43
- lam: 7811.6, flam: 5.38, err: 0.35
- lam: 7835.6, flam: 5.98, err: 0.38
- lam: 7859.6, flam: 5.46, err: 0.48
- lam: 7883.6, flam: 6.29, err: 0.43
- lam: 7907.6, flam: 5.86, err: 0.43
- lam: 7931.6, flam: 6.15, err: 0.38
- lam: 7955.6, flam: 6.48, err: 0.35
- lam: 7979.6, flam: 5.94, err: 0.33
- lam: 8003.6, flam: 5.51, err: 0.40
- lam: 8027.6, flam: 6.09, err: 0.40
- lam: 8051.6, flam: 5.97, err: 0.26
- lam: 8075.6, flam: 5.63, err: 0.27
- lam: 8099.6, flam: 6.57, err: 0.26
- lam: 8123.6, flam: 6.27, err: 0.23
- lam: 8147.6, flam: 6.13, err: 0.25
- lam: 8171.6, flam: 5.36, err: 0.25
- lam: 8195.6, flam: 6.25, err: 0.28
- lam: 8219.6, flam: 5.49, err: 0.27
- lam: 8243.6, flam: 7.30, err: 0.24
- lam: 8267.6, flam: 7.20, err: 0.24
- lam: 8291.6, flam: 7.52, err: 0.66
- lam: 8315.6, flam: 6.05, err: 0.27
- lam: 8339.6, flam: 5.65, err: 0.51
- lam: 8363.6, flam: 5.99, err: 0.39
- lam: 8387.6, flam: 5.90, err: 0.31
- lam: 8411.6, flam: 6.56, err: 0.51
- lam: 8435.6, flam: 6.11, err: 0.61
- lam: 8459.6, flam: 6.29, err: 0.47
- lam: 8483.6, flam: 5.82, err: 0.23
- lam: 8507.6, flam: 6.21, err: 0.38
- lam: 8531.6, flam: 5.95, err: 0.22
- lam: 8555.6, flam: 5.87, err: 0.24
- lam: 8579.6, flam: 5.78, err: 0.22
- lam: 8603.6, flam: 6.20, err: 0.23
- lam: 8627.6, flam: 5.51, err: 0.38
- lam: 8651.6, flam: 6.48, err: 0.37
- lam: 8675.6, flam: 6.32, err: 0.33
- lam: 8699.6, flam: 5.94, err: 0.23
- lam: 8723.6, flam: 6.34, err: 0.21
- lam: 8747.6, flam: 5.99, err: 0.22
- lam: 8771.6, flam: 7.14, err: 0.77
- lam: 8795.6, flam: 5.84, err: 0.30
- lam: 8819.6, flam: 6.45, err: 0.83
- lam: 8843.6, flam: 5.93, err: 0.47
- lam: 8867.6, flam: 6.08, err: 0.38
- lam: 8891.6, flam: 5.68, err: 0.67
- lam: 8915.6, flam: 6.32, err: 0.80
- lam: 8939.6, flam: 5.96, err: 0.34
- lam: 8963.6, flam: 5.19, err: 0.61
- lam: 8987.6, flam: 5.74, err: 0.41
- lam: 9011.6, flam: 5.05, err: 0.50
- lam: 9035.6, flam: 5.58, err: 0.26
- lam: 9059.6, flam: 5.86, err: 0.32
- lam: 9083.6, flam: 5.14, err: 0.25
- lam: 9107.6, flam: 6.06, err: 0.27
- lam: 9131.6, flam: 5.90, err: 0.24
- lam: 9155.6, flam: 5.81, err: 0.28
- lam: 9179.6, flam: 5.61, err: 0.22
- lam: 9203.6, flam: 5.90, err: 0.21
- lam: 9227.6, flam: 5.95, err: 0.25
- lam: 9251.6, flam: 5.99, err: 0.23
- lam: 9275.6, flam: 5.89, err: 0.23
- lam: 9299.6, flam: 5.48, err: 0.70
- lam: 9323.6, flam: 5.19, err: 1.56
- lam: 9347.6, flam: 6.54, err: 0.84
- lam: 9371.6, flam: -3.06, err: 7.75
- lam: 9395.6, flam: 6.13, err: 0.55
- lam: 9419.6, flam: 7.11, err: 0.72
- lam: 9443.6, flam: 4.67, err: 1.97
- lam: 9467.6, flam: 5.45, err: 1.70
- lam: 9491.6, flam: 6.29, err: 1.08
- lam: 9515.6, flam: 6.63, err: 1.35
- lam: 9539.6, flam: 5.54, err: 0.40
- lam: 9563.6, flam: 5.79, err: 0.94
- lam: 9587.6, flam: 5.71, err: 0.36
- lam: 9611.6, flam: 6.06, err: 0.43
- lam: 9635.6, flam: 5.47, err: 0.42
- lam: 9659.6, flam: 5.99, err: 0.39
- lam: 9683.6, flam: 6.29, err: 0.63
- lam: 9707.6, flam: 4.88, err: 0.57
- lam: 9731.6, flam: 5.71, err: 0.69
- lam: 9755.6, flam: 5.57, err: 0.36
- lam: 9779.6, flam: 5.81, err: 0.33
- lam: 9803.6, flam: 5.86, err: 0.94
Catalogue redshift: 0.258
